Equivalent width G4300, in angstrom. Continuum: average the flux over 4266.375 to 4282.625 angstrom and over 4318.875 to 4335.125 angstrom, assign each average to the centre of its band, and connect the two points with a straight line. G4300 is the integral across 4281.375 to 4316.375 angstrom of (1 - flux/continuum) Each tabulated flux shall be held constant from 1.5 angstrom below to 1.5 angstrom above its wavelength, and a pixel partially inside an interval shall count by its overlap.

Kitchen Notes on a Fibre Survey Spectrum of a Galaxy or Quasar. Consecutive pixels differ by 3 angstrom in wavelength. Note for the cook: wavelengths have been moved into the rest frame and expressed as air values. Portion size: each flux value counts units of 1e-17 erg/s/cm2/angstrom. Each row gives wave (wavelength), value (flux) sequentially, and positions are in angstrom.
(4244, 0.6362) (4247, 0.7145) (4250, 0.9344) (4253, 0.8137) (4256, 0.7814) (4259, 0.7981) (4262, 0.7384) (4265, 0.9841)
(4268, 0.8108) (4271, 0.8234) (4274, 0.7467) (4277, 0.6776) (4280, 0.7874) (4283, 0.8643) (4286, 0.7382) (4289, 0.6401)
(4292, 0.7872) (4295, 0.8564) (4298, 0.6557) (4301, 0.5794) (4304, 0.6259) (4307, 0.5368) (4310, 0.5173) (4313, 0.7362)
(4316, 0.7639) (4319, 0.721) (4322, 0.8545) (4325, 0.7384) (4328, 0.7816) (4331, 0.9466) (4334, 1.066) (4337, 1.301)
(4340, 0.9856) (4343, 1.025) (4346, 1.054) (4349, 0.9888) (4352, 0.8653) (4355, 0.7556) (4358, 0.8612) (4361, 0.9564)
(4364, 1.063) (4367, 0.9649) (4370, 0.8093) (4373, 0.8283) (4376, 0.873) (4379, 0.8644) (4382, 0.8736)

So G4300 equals 5.31 angstrom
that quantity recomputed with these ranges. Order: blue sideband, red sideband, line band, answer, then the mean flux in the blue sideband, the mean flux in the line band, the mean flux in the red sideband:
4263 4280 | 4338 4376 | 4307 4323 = 3.18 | 0.805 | 0.697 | 0.932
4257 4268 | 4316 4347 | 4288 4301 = 2.37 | 0.834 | 0.721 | 0.937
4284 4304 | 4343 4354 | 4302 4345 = 1.44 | 0.707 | 0.828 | 0.967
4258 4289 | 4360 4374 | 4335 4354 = -2.92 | 0.789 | 1.03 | 0.927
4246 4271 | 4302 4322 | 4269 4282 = 0.14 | 0.824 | 0.765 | 0.664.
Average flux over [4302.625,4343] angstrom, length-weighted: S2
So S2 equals 0.822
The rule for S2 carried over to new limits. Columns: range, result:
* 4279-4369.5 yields 0.834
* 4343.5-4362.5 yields 0.919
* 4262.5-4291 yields 0.784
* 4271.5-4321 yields 0.706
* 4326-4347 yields 1.02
